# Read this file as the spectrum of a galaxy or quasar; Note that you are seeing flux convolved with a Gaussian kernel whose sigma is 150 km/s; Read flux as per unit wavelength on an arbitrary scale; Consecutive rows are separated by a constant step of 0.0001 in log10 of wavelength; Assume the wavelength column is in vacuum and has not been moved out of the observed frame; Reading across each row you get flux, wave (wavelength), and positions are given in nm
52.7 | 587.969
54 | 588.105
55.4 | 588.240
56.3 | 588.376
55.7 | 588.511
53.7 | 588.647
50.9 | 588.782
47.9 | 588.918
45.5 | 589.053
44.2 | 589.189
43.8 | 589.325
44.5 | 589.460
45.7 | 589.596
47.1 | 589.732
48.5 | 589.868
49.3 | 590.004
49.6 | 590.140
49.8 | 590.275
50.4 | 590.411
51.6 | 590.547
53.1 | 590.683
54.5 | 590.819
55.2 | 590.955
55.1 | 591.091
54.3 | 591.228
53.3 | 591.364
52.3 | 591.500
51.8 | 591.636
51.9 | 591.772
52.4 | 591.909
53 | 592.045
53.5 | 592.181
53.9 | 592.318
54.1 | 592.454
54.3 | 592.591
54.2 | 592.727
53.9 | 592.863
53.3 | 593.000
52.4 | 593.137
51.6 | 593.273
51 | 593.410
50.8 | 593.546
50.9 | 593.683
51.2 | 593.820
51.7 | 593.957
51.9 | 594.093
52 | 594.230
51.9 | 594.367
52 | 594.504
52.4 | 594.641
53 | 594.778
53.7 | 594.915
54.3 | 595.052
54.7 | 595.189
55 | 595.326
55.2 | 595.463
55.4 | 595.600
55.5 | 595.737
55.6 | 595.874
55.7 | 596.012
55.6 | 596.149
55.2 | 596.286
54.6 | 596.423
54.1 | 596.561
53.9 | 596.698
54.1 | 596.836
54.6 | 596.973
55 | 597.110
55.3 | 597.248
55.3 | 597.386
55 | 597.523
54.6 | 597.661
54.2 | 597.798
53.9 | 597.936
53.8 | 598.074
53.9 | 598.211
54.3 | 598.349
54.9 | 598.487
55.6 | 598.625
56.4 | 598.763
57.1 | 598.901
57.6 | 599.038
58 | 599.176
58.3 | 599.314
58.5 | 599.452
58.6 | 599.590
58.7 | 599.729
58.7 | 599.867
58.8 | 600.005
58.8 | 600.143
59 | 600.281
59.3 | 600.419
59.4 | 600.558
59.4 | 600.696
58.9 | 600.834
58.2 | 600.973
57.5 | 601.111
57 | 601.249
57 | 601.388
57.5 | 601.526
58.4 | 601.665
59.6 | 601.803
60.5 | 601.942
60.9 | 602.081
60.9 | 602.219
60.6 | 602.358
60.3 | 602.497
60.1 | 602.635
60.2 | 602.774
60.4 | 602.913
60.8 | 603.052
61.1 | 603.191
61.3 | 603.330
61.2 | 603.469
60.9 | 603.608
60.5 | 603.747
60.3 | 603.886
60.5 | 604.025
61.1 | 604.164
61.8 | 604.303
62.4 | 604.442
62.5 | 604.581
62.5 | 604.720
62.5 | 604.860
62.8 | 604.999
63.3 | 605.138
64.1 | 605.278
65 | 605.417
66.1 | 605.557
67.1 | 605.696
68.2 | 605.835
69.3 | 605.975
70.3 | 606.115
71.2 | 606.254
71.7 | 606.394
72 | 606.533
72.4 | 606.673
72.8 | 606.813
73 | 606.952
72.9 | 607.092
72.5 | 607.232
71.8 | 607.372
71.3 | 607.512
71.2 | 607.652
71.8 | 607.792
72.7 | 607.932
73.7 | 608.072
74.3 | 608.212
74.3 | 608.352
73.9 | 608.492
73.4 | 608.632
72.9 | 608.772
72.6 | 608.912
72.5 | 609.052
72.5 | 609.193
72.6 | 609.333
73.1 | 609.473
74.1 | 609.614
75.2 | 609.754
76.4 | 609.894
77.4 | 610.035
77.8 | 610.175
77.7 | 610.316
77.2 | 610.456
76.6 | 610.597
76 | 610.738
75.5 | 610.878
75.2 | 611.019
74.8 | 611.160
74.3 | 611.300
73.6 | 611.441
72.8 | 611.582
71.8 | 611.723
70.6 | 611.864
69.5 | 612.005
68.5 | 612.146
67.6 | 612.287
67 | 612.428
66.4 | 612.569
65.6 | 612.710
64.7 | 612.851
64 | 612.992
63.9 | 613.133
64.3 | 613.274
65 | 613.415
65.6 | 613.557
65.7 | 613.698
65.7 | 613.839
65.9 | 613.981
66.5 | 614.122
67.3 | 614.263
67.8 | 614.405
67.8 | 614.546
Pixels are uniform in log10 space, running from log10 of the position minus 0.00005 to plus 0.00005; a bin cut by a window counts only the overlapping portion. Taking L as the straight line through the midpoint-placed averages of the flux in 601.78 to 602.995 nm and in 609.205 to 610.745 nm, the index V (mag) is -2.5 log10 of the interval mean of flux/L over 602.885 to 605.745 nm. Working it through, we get 0.034 mag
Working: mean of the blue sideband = 60.4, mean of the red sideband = 75.7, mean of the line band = 62.3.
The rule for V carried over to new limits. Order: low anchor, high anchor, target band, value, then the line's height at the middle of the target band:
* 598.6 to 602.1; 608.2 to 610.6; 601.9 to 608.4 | 0.019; 67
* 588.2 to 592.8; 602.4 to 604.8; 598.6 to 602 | 0.006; 58.6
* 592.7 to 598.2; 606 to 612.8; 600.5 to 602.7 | 0.053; 62.1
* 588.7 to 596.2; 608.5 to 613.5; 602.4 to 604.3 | 0.051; 63.6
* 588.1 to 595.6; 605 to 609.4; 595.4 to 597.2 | 0.047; 57.4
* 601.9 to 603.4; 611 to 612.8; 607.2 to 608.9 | -0.101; 66.3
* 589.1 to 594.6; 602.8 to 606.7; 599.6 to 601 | 0.017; 59.8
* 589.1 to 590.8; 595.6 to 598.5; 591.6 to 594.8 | -0.026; 51.2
